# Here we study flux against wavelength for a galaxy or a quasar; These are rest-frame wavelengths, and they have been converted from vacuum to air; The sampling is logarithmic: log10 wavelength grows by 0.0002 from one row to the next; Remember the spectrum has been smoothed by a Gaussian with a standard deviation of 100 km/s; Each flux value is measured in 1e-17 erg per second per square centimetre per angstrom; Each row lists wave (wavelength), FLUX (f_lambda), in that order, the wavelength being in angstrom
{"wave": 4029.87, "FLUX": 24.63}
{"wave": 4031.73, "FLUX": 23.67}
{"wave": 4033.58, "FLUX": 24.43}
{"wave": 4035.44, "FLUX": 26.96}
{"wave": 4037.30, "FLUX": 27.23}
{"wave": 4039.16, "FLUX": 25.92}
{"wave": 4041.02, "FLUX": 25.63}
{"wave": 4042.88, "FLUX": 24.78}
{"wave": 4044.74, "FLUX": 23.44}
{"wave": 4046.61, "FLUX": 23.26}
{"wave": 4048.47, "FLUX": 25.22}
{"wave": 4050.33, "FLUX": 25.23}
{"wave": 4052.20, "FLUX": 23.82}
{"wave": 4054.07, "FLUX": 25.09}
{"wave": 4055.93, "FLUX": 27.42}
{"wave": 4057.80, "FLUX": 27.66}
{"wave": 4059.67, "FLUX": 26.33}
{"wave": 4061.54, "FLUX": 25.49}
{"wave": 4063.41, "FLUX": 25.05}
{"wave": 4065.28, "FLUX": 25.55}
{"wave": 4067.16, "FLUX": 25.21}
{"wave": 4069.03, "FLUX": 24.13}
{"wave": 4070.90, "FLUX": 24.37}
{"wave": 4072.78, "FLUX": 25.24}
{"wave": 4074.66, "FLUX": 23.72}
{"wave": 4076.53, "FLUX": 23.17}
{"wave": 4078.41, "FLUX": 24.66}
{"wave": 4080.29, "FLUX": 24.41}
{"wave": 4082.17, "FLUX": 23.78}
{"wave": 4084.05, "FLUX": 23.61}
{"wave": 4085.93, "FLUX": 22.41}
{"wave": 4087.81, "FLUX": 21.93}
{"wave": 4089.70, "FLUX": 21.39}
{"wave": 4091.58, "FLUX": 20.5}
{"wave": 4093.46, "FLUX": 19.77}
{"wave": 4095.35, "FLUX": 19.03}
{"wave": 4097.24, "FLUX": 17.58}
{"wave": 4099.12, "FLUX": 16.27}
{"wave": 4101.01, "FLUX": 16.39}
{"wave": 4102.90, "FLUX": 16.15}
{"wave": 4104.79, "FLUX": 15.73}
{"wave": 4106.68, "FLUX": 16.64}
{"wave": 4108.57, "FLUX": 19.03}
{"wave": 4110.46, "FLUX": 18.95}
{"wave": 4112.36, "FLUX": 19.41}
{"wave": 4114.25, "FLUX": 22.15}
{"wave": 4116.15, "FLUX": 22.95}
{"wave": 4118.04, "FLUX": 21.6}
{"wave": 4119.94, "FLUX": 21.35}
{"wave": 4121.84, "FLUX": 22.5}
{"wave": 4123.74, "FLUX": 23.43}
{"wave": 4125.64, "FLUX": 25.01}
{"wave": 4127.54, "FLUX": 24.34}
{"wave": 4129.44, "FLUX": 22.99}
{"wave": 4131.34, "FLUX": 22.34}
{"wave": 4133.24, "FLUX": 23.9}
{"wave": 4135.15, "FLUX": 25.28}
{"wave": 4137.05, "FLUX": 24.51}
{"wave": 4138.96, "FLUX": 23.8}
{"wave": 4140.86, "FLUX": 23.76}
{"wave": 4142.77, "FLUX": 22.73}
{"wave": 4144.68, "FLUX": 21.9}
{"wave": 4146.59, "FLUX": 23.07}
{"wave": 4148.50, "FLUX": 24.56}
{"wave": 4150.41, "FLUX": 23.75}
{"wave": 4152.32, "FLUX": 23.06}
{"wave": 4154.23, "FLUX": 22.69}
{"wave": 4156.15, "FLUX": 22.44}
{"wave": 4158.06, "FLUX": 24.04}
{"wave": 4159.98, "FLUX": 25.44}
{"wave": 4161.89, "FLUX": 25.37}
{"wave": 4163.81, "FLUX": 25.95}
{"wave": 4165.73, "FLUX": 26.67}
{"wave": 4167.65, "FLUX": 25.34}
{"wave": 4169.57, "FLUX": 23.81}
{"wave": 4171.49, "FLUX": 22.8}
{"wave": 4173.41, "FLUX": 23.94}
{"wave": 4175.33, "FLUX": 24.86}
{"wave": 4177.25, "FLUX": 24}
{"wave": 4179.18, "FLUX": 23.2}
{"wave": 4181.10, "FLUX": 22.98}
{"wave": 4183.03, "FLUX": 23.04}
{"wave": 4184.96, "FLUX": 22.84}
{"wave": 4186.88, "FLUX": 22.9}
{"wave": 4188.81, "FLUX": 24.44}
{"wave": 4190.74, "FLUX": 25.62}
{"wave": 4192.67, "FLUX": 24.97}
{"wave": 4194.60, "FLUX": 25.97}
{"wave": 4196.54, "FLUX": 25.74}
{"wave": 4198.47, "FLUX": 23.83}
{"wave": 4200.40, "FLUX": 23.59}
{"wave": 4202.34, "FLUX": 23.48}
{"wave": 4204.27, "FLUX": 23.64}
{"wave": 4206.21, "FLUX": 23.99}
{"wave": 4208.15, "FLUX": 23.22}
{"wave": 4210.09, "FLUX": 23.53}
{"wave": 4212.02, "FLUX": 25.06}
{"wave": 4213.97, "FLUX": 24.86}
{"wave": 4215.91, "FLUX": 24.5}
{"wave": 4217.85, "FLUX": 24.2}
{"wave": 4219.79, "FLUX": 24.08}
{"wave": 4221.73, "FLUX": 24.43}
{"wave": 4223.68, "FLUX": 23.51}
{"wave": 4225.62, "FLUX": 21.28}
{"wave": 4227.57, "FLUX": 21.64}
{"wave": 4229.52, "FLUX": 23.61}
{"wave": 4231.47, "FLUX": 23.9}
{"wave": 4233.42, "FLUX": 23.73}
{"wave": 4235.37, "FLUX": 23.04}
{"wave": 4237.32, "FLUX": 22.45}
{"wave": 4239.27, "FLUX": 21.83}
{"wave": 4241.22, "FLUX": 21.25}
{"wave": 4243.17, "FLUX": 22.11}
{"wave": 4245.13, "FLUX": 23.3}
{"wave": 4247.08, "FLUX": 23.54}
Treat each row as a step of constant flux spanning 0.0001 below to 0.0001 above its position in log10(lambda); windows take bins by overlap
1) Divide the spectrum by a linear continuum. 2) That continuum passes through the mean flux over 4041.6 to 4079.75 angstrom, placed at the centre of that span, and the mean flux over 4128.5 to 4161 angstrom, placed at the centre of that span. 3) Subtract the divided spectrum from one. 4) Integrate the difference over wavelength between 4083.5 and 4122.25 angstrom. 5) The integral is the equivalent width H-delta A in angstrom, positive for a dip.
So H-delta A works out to 7.3 angstrom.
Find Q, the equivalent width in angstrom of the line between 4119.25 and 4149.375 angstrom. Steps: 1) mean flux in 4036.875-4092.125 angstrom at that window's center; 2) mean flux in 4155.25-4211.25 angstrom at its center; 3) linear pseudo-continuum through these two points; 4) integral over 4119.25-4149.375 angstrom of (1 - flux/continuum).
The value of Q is 1.1 angstrom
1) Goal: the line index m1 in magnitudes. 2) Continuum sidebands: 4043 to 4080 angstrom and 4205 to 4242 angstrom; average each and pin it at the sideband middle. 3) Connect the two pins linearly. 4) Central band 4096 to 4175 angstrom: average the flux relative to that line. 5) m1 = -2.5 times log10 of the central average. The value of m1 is 0.09 mag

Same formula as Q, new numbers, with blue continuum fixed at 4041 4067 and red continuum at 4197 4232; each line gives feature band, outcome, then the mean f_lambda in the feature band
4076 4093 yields 1.50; 22.8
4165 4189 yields 0.21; 23.9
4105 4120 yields 2.87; 20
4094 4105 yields 3.45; 17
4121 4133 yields 0.53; 23.5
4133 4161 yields 0.81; 23.7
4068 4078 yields 0.37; 24.2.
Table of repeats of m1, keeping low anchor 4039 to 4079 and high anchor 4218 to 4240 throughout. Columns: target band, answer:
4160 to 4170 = -0.07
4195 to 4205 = -0.03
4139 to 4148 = 0.05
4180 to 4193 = -0.01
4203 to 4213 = -0.02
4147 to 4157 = 0.03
